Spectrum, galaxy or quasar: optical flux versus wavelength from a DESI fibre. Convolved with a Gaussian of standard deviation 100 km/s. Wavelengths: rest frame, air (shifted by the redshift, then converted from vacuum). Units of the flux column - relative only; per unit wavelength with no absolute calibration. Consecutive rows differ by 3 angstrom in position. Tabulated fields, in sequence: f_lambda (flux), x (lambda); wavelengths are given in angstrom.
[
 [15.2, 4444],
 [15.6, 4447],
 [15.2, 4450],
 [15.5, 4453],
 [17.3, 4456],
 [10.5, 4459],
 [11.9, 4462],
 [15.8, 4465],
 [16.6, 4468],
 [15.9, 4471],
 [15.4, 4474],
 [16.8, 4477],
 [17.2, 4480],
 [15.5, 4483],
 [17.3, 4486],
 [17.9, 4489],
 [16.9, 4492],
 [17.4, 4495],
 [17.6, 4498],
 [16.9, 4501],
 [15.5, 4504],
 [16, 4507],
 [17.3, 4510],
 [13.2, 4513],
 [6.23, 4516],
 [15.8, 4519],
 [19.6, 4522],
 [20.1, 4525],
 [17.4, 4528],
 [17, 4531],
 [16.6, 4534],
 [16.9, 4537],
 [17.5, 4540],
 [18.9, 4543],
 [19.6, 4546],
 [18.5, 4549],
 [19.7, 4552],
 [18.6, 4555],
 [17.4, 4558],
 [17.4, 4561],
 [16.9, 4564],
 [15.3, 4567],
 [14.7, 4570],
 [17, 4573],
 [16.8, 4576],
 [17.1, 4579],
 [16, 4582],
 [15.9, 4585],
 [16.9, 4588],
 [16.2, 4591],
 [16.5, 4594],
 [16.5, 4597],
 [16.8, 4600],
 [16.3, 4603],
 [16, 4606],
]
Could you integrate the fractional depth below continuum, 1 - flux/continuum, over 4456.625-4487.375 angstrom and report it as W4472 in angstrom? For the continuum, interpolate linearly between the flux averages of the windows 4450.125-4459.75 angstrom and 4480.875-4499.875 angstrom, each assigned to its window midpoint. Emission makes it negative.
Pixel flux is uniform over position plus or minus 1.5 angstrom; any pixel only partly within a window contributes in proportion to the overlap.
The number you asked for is 1.2 angstrom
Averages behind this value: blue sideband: 14.8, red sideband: 17.1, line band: 15.3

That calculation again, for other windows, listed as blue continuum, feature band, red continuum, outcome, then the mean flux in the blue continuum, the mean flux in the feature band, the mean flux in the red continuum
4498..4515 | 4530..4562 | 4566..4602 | -4.1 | 15.7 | 18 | 16.3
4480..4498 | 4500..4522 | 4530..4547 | 3.3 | 17.1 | 14.7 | 17.7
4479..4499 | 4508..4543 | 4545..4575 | 2.1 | 17.1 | 16.3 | 17.5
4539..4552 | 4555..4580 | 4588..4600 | 1.5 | 18.8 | 16.7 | 16.5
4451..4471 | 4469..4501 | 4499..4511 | -2.3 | 14.7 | 16.8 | 16.4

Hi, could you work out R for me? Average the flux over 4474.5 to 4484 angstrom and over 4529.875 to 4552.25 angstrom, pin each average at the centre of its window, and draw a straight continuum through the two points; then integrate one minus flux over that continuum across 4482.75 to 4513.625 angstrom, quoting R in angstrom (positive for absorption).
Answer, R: 0.5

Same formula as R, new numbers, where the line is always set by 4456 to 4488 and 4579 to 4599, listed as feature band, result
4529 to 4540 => -0.7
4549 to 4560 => -1.6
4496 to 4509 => -0.7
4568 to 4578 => 0.1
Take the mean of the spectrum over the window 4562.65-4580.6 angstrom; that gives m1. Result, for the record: 16.3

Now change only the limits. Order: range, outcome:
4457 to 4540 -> 16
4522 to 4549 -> 18.1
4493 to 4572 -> 16.8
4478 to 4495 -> 17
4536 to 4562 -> 18.3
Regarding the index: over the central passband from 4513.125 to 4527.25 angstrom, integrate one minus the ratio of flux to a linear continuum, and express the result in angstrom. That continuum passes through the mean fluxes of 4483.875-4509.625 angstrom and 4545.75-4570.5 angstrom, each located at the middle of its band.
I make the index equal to 1.53 angstrom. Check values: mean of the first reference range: 16.9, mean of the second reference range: 17.6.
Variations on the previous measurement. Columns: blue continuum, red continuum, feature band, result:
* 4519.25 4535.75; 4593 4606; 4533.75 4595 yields 0.1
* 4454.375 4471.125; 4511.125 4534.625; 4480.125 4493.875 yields -1.7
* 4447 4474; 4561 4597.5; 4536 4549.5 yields -2.0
